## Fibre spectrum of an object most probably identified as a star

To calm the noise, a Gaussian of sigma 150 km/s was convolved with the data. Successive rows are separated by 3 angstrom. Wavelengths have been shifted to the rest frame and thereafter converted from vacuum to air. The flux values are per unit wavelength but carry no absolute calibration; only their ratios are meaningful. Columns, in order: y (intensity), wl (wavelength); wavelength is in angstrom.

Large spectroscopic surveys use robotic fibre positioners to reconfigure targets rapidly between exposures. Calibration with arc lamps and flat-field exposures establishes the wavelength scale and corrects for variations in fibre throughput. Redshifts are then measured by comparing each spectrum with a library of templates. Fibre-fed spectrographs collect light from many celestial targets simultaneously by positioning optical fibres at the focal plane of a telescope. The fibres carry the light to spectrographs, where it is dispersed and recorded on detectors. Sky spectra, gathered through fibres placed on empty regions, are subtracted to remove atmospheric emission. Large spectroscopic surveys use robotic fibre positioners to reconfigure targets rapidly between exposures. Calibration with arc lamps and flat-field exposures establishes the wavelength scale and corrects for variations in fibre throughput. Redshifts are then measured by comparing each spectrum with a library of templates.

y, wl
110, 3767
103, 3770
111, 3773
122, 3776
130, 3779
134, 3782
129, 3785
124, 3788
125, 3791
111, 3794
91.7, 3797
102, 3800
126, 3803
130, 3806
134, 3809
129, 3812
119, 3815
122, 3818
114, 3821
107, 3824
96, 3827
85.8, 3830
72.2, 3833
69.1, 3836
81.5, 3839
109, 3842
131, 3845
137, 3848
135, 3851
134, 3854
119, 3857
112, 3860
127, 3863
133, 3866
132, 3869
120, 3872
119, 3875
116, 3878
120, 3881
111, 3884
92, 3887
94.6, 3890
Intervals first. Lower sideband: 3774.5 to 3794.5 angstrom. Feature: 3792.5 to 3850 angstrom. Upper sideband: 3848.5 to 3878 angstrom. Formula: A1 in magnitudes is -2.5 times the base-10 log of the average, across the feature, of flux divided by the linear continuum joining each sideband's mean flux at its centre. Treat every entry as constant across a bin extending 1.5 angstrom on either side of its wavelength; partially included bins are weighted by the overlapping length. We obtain 0.15 mag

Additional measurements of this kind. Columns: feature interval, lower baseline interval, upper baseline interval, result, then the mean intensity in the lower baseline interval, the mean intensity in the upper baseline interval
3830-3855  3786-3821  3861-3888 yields 0.12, 119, 119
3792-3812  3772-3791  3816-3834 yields -0.03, 125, 101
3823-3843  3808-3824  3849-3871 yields 0.38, 122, 127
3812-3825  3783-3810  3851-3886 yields 0.02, 119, 122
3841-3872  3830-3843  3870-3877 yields -0.24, 82.3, 120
